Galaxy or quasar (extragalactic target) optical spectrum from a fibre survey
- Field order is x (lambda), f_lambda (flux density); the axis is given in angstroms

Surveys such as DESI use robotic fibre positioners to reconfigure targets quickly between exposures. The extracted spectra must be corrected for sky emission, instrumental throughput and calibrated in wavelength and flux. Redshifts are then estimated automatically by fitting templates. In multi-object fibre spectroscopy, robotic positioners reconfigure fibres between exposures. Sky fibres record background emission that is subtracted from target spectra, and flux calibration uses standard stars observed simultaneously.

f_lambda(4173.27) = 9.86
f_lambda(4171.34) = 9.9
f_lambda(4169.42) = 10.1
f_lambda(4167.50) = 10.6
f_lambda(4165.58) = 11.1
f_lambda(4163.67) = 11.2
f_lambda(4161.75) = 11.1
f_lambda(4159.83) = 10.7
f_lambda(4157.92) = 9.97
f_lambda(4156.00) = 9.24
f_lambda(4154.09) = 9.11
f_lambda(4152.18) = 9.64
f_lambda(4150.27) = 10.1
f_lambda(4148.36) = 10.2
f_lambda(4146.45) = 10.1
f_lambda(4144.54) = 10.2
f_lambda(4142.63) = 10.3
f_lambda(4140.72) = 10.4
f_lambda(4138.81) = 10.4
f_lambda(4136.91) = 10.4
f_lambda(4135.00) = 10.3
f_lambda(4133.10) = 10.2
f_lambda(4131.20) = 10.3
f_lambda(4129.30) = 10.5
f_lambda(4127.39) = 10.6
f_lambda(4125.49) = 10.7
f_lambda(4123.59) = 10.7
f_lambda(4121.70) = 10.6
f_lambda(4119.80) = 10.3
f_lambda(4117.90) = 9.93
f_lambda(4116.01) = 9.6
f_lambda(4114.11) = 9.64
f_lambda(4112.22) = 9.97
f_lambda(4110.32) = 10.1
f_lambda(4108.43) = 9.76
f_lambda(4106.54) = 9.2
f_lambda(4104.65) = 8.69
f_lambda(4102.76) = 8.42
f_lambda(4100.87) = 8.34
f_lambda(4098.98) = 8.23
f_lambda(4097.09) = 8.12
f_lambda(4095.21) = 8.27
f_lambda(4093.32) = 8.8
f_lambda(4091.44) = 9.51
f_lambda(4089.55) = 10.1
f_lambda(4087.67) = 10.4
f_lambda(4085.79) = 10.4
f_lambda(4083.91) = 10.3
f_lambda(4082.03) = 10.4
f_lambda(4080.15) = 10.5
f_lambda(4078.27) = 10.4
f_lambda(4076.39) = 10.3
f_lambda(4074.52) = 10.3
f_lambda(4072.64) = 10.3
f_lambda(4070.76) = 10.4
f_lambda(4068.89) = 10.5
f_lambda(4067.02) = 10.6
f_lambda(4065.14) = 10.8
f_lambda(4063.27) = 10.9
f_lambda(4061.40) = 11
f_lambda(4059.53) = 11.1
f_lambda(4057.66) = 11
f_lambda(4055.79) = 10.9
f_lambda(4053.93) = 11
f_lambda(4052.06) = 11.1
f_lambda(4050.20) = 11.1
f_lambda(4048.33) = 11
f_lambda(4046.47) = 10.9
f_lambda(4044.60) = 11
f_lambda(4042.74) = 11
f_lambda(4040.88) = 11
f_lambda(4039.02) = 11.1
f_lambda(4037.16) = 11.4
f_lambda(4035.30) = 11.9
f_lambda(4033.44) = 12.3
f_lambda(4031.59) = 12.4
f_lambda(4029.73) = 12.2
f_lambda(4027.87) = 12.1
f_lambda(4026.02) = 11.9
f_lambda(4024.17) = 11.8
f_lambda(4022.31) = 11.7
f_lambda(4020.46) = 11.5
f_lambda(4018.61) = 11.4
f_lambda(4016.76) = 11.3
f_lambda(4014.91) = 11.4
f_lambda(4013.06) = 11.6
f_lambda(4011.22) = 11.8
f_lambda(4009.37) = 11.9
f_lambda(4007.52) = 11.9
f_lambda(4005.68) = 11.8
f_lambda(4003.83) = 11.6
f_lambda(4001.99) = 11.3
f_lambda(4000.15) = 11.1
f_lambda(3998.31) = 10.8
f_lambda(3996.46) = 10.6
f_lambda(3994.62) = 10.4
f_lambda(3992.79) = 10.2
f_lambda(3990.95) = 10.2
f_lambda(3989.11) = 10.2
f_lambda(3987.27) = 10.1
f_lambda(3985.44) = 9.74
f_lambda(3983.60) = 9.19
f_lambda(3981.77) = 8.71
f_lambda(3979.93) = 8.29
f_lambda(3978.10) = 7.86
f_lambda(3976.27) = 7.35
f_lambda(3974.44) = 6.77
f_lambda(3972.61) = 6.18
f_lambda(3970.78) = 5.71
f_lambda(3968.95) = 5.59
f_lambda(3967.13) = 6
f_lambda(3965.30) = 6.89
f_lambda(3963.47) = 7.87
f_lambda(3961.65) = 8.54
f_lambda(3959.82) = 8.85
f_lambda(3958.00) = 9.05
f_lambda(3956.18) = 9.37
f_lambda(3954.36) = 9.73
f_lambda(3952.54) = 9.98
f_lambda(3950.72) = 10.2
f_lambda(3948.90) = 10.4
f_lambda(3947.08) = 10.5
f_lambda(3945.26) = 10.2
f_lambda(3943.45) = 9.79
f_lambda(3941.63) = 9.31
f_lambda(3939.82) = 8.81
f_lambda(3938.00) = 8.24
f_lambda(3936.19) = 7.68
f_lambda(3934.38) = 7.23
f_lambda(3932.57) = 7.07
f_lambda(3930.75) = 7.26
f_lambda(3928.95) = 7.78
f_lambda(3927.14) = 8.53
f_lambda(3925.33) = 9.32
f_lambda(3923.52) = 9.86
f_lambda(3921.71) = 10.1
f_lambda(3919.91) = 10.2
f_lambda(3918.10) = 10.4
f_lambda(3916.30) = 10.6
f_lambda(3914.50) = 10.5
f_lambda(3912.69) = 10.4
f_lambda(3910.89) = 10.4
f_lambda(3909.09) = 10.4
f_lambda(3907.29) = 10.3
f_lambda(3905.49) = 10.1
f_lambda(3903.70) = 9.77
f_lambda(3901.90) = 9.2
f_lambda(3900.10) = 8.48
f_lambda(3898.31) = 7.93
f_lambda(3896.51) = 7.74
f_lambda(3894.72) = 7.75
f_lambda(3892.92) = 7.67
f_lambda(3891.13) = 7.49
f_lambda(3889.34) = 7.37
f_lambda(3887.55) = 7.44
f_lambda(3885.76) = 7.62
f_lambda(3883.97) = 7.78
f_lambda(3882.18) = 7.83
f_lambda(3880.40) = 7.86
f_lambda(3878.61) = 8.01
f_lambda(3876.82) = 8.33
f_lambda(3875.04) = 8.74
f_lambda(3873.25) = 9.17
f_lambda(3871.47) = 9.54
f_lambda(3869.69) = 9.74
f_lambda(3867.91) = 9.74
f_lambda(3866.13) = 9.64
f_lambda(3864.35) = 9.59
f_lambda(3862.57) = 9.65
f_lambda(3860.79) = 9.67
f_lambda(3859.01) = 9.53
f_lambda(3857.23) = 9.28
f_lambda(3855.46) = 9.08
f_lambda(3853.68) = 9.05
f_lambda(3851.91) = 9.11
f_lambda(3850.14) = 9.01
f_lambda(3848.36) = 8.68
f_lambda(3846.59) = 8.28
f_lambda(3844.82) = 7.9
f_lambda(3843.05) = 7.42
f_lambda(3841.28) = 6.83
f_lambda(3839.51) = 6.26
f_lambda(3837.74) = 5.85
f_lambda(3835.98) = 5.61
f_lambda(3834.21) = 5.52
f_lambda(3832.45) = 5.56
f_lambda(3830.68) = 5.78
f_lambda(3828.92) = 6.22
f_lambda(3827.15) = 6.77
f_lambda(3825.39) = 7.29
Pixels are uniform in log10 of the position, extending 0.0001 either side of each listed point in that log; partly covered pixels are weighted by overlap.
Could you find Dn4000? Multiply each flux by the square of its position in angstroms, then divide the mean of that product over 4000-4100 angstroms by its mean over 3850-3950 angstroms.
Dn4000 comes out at 1.30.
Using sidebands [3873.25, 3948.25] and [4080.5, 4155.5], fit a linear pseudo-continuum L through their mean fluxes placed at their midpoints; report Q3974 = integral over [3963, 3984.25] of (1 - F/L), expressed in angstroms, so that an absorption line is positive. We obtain 4.6 angstroms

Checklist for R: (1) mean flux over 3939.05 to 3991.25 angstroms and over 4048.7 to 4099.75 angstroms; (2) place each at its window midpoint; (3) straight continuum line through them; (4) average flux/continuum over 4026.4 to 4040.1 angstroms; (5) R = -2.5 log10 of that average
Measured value -0.23 mag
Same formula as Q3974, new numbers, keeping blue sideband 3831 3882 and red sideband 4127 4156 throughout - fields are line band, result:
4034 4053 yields -3.34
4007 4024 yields -4.18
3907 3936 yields -2.12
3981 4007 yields -3.62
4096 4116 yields 1.71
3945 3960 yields -1.57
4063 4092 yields -1.96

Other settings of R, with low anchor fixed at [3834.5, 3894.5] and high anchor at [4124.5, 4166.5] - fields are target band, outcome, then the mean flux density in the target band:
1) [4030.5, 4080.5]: -0.14 mag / 11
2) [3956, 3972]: 0.21 mag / 7.43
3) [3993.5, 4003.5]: -0.18 mag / 10.9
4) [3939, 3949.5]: -0.11 mag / 9.83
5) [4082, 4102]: 0.07 mag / 9.29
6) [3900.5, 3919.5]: -0.18 mag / 10.2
